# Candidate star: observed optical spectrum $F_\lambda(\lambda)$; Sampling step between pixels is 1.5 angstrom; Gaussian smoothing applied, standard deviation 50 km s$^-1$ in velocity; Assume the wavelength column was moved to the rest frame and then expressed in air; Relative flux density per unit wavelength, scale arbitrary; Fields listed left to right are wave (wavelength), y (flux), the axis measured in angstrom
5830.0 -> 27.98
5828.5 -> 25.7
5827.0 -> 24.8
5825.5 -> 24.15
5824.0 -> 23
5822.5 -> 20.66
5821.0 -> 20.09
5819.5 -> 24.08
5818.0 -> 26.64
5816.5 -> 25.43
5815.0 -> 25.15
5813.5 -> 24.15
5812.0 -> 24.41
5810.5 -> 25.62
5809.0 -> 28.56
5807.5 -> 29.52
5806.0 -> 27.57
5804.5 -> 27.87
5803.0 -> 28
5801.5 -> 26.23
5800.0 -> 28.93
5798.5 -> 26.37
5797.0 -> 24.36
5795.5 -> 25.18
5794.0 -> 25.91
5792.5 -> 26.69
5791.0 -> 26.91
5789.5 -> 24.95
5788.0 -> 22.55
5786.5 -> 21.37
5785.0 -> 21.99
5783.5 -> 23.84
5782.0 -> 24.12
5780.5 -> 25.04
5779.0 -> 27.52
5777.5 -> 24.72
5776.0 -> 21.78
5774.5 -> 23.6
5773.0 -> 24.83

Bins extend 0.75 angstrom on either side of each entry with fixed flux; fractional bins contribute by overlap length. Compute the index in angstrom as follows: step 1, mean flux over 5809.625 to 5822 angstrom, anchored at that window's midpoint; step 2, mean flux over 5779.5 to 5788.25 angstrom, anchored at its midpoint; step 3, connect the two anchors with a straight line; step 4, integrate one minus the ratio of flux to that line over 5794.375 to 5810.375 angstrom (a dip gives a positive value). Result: -2.14 angstrom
